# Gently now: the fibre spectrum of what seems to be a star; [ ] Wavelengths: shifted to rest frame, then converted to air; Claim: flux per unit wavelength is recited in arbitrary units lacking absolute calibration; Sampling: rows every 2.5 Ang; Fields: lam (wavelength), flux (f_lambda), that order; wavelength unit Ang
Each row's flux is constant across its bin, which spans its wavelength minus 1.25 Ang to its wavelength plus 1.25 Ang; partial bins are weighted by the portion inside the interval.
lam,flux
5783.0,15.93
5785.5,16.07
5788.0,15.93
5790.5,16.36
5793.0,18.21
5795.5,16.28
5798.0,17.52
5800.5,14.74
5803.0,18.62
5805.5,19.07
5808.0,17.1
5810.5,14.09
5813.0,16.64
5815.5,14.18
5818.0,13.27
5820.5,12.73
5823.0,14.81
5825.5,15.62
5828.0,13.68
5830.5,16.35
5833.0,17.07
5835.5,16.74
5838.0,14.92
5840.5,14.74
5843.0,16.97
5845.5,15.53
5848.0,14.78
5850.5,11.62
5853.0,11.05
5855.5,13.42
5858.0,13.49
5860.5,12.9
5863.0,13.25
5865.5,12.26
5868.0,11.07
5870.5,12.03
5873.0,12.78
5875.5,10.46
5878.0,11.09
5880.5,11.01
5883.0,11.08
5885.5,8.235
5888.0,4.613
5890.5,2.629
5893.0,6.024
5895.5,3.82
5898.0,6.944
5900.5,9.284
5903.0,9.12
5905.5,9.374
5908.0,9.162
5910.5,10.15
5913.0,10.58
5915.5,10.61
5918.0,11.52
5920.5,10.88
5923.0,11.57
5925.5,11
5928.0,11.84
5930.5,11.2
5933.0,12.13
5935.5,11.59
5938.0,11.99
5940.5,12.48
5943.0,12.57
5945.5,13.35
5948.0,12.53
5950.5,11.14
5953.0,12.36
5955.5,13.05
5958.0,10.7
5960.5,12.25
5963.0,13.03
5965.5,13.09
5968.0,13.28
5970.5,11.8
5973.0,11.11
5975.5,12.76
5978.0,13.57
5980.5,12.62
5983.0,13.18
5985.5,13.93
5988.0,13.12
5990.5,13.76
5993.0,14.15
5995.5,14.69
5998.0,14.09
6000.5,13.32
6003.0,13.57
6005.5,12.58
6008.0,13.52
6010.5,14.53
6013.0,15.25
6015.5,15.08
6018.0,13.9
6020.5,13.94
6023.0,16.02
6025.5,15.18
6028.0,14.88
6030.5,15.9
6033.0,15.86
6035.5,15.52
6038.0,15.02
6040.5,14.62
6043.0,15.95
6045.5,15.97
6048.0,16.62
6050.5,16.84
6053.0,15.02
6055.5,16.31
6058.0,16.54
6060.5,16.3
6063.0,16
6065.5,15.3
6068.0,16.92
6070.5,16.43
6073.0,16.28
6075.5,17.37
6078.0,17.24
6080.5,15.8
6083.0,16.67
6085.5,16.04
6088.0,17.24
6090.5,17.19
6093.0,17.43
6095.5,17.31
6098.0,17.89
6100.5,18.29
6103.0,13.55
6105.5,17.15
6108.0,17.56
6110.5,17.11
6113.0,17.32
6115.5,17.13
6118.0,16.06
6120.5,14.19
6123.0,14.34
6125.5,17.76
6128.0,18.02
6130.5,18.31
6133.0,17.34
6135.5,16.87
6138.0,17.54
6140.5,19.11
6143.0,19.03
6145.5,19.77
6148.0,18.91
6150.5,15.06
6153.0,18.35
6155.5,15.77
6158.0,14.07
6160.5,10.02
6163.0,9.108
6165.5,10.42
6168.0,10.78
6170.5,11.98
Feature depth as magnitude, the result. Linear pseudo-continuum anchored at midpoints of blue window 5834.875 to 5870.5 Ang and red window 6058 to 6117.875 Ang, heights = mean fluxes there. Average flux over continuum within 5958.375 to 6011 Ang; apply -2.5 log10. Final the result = 0.17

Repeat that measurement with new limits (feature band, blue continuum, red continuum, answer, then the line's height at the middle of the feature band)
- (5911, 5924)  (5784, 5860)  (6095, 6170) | 0.38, 15.6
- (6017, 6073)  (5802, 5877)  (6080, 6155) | 0.05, 16.4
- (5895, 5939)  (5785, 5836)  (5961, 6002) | 0.35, 14.2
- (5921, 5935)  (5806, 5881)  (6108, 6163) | 0.27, 14.7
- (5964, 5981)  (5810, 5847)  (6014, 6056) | 0.21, 15.4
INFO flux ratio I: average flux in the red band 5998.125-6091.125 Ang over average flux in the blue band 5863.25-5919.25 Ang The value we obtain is 1.67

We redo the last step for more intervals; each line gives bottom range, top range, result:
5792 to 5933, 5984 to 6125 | 1.25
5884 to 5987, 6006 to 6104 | 1.47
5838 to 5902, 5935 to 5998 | 1.17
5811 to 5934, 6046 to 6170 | 1.38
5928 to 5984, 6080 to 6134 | 1.36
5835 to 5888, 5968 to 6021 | 1.08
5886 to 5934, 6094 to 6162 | 1.85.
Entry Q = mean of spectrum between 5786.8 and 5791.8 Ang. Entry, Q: 16.2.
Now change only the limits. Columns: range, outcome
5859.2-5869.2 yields 12.4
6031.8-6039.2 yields 15.5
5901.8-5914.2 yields 9.68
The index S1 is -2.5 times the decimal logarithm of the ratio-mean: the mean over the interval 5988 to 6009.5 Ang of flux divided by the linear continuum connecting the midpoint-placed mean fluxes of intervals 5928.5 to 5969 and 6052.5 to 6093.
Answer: 0.022 mag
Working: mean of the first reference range 12.3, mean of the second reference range 16.5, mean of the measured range 13.7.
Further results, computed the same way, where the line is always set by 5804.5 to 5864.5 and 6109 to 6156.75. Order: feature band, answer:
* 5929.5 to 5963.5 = 0.276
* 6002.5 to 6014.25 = 0.166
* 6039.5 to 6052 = 0.034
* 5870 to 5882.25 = 0.301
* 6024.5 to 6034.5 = 0.063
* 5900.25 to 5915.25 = 0.498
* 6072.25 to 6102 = -0.011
